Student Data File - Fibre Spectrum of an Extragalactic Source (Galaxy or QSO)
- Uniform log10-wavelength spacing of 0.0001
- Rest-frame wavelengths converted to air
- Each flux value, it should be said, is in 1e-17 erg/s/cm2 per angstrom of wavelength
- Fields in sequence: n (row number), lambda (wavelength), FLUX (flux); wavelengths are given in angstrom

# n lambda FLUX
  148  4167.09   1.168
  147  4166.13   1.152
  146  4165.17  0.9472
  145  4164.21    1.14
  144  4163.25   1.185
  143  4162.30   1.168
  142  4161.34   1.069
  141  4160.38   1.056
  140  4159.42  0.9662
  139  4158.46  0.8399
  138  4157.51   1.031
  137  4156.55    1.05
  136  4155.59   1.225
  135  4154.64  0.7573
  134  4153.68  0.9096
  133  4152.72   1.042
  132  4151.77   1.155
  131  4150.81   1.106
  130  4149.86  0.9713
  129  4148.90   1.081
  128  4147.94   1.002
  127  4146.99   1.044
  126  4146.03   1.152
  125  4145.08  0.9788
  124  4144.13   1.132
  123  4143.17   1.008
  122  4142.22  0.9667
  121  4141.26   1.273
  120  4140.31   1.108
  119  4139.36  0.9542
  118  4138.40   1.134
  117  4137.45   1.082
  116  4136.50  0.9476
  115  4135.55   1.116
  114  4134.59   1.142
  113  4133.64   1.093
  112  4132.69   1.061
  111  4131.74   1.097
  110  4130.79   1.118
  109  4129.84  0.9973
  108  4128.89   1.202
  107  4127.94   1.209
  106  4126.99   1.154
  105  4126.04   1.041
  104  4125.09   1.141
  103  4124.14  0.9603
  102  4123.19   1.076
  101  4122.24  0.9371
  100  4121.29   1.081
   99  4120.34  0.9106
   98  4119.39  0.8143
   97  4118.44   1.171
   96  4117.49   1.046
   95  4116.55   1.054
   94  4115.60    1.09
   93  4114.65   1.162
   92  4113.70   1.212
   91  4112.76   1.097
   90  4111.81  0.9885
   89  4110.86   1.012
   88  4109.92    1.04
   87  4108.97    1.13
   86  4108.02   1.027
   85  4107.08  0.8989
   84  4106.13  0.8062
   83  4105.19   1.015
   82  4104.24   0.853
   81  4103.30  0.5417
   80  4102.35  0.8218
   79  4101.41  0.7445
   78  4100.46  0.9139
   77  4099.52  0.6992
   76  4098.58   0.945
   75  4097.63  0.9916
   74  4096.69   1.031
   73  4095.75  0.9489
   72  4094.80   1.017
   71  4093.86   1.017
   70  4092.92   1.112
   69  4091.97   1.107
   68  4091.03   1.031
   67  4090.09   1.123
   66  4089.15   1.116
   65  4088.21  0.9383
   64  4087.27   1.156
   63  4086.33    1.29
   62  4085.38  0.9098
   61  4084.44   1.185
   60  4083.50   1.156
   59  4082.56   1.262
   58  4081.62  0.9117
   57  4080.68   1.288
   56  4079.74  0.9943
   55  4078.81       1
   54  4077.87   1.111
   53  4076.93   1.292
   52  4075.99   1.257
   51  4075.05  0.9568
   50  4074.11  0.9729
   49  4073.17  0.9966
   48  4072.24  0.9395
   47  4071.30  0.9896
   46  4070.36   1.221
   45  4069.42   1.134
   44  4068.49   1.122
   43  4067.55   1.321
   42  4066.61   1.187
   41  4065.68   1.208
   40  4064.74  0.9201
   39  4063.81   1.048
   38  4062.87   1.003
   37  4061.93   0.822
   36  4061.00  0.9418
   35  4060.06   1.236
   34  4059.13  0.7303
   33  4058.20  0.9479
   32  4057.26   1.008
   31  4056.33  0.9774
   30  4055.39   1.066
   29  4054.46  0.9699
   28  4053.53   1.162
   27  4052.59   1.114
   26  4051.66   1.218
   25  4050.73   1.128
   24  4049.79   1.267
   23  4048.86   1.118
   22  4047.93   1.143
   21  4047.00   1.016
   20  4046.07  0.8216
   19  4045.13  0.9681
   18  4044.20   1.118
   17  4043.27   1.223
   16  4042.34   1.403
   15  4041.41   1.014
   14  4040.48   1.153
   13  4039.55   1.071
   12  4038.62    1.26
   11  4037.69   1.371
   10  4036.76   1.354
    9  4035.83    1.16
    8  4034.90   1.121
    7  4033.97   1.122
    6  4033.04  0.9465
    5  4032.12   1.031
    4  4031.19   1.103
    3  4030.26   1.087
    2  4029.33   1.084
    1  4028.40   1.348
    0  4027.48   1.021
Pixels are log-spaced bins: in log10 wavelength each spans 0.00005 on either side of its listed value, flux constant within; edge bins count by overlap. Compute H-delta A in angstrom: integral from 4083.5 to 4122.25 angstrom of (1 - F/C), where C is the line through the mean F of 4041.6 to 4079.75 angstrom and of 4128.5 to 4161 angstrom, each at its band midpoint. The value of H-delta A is 2.2 angstrom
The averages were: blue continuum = 1.08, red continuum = 1.05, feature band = 1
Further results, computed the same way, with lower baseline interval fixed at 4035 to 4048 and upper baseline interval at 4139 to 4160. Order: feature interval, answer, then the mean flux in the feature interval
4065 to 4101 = 1.02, 1.07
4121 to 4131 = -0.22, 1.08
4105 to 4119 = 0.32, 1.05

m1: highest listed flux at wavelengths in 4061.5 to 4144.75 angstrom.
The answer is 1.321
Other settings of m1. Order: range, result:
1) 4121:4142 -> 1.273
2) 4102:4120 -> 1.212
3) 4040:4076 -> 1.403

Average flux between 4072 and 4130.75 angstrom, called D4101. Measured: 1.03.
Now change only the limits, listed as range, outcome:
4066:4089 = 1.11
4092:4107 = 0.903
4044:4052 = 1.09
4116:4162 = 1.05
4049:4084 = 1.08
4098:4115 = 0.938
